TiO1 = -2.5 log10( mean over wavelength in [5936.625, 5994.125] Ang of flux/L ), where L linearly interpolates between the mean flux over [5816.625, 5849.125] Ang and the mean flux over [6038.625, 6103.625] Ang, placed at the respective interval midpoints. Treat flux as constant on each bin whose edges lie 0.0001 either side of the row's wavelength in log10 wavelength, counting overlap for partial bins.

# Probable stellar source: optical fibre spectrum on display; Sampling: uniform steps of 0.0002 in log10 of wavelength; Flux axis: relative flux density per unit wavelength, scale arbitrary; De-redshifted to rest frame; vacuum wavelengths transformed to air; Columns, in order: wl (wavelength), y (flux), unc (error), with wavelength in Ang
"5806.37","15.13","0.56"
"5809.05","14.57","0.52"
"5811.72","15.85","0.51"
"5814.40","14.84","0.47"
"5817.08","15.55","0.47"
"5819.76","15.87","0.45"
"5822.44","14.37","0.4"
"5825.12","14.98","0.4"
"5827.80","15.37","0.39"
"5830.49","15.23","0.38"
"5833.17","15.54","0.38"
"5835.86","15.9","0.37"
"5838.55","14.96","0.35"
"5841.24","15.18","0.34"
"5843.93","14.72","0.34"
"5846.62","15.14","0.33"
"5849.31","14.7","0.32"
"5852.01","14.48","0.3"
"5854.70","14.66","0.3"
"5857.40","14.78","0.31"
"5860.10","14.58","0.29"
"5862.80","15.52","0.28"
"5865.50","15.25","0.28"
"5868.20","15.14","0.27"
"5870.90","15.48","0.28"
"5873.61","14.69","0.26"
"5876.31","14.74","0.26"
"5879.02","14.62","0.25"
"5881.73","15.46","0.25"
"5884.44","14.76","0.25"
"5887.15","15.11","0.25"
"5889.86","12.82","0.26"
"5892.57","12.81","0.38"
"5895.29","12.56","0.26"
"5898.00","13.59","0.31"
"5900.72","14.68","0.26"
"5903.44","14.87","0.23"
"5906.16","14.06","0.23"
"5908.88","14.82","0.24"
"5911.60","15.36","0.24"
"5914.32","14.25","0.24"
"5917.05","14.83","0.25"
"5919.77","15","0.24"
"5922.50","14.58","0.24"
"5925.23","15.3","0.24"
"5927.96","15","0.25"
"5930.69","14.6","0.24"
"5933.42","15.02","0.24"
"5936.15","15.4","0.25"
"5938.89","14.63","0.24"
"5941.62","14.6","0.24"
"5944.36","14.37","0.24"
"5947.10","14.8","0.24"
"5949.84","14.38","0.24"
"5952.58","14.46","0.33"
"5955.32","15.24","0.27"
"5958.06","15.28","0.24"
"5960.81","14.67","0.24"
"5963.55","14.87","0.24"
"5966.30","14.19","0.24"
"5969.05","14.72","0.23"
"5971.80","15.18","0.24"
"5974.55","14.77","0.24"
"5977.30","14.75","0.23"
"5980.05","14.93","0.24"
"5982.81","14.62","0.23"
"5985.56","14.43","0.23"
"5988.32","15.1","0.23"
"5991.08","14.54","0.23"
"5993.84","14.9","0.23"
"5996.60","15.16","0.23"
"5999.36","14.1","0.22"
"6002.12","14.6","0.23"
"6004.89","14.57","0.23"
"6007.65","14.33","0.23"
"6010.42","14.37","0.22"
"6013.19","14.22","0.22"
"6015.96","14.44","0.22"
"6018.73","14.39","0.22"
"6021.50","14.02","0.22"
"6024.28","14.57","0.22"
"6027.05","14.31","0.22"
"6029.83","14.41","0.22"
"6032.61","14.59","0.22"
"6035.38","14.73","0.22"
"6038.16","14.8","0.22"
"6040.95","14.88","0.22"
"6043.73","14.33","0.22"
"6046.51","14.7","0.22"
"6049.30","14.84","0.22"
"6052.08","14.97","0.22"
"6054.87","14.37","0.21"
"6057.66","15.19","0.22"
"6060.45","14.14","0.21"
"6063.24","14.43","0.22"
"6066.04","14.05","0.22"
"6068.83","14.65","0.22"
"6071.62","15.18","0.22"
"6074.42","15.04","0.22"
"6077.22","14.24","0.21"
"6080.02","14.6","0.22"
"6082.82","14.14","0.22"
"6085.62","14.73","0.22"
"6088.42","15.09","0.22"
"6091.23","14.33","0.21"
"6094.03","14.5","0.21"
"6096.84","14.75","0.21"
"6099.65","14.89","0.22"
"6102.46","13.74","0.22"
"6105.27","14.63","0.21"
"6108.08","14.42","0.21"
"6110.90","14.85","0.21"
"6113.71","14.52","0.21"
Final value 0.010 mag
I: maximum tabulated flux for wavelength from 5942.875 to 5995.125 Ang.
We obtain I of 15.28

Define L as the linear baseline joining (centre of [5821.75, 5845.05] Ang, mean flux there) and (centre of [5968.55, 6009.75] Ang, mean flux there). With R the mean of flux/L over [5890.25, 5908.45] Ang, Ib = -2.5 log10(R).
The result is 0.091 mag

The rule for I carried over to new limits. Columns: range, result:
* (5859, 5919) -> 15.52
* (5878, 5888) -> 15.46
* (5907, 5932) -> 15.36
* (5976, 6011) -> 15.16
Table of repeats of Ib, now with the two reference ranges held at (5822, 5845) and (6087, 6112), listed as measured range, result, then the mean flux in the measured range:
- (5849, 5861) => 0.04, 14.6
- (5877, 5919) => 0.05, 14.3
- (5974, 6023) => 0.02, 14.6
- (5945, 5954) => 0.03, 14.5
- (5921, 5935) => 0.00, 14.9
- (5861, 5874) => -0.01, 15.2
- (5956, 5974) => 0.00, 14.8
